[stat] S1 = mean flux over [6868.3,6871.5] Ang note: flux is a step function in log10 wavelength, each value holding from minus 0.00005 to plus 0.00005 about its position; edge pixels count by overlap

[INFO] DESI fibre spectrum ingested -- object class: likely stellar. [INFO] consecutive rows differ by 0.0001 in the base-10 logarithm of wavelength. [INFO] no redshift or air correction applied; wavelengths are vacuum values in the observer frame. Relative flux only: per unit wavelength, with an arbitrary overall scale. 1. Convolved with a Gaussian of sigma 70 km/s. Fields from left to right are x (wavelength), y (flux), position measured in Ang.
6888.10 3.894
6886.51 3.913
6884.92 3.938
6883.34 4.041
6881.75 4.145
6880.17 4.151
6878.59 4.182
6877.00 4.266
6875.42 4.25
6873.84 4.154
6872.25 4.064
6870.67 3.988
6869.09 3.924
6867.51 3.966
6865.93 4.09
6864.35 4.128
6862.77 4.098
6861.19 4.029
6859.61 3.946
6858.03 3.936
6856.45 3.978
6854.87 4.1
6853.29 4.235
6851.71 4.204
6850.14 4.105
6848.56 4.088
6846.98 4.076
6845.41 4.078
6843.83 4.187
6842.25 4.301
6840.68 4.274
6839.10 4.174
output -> 3.96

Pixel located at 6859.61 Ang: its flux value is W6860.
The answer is 3.946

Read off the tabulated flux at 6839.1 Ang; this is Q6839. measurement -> 4.174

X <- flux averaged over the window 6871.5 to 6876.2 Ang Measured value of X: 4.15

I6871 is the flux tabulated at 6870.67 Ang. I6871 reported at 3.988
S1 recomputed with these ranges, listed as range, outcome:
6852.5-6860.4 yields 4.04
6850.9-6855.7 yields 4.18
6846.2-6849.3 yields 4.08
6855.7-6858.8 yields 3.96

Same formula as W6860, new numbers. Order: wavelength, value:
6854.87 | 4.1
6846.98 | 4.076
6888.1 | 3.894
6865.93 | 4.09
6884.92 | 3.938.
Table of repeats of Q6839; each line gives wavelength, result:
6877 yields 4.266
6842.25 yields 4.301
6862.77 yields 4.098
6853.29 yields 4.235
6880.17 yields 4.151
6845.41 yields 4.078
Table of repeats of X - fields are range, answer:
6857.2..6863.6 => 4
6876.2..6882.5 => 4.19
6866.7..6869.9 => 3.95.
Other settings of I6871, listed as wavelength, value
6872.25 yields 4.064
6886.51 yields 3.913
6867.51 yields 3.966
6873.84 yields 4.154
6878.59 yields 4.182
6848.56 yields 4.088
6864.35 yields 4.128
